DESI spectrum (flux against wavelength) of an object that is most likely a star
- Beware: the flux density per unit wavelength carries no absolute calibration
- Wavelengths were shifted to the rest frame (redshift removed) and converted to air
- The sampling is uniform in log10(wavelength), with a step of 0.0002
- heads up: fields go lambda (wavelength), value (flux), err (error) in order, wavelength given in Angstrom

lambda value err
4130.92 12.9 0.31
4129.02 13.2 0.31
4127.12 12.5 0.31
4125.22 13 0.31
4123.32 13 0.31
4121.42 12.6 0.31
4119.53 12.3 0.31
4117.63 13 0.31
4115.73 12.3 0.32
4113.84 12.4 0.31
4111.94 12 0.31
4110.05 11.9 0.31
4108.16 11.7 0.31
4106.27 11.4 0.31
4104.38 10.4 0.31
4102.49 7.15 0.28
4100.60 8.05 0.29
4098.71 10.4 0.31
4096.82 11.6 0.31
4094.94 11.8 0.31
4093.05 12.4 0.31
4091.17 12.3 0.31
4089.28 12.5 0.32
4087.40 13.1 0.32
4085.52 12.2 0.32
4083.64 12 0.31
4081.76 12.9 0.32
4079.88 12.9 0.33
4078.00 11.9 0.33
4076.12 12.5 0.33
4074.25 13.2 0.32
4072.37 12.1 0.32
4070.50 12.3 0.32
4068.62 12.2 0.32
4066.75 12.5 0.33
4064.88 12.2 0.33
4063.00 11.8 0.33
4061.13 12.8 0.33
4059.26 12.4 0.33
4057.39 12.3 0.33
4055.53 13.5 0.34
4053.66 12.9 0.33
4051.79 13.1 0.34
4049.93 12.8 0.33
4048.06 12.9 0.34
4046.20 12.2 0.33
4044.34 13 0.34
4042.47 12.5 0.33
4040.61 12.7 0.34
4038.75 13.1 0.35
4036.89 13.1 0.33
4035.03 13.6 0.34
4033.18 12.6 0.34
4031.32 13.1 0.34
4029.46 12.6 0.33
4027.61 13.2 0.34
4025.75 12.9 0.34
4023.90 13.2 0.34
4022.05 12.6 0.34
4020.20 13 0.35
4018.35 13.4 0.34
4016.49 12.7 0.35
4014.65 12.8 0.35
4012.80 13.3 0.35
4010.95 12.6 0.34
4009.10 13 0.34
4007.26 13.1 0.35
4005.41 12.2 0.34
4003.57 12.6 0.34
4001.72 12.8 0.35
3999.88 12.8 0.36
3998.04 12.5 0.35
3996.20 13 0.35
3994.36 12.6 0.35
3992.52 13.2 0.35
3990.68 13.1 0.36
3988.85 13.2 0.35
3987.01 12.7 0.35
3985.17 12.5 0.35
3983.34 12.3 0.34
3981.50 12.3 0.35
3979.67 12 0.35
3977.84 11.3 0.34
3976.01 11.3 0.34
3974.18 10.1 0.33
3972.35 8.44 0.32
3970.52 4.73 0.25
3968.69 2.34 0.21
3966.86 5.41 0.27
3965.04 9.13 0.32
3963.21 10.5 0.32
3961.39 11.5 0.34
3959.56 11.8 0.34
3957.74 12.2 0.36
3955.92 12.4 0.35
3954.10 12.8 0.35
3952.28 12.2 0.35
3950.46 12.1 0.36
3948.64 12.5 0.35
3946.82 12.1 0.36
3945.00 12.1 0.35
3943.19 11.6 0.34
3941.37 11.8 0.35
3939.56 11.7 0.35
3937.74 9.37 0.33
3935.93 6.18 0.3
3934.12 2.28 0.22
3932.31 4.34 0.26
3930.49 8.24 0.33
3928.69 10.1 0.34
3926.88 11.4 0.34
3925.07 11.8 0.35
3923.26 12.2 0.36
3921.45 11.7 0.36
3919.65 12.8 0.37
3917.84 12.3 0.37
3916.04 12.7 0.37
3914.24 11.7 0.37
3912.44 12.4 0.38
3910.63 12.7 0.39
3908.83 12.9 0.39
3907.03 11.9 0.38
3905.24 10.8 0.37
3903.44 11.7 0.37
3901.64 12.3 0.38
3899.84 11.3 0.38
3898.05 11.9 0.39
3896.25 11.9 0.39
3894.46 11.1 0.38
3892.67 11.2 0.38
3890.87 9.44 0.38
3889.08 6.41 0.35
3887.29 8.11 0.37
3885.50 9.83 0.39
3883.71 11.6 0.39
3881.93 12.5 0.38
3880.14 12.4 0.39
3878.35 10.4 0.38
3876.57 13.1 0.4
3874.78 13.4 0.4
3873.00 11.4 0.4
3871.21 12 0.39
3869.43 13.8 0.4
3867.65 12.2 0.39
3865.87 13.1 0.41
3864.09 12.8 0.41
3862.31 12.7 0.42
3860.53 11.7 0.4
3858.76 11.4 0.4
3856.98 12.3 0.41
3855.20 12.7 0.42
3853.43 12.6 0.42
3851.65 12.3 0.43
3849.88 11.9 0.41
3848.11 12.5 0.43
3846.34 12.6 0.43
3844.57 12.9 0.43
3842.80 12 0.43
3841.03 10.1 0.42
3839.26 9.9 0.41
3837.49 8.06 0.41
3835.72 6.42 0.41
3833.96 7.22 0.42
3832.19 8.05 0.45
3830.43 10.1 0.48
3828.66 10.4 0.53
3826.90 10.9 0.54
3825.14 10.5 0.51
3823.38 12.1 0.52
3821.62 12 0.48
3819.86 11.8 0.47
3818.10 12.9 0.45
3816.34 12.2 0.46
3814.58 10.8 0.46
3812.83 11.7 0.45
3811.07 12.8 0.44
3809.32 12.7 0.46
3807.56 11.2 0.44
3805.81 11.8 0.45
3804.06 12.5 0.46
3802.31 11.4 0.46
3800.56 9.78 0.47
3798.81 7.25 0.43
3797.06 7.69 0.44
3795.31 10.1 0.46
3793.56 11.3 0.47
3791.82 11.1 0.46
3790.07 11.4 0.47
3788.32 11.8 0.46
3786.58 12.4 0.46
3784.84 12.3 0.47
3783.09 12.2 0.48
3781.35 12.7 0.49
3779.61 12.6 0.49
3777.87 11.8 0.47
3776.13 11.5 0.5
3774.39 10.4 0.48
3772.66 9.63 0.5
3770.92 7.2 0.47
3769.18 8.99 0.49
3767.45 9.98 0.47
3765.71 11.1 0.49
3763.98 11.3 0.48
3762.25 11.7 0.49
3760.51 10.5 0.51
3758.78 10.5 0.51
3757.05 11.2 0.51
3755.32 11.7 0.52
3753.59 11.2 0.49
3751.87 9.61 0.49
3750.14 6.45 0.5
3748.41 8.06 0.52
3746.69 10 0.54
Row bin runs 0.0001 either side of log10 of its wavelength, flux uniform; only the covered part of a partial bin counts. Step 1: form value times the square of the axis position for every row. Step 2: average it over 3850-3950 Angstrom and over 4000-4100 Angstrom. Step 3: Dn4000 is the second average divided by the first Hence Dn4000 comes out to 1.21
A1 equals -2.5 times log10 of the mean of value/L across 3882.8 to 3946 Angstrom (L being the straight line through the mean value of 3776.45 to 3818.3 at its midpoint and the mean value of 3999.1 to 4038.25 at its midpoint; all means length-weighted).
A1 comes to 0.15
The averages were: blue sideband 11.4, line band 10.6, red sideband 12.9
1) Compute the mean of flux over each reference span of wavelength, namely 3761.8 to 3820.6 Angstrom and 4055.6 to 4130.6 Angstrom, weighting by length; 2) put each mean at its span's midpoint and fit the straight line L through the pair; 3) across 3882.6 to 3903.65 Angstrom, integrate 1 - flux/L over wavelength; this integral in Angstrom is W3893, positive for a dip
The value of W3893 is 1.6 Angstrom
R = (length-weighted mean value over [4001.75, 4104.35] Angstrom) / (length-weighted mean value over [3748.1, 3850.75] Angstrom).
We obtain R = 1.15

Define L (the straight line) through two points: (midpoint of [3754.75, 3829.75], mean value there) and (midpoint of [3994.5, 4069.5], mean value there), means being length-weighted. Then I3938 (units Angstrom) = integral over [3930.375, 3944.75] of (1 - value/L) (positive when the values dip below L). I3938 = 4.5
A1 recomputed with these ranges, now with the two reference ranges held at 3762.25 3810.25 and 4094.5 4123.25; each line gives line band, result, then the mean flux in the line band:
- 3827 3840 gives 0.25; 8.71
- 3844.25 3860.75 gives -0.12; 12.3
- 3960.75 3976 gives 0.37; 7.91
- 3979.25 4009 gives -0.14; 12.7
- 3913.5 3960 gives 0.02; 10.9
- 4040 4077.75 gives -0.12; 12.6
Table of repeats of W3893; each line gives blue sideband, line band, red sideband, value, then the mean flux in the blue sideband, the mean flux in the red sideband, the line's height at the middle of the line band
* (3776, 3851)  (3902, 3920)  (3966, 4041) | -1.0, 11.1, 12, 11.5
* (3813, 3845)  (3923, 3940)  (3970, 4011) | 4.3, 10.5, 12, 11.4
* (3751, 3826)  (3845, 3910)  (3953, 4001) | -3.9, 11.1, 11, 11.1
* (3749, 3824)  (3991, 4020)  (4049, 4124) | -2.6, 11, 12.1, 11.8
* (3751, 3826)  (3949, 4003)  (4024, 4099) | 4.2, 11.1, 12.6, 12.1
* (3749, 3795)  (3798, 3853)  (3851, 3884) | 3.5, 10.8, 12.4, 11.7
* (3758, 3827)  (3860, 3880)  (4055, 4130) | -1.9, 11.1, 12.1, 11.4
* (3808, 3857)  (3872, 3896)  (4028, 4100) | 1.2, 11.1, 12.5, 11.4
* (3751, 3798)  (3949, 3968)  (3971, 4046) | 1.9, 10.9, 12.5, 12.2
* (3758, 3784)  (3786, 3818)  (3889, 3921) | -0.4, 10.8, 11.7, 11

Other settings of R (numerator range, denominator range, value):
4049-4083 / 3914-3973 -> 1.24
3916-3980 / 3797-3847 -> 0.95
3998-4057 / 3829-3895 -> 1.16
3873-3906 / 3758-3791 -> 1.00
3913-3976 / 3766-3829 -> 0.91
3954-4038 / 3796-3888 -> 1.05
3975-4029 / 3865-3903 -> 1.11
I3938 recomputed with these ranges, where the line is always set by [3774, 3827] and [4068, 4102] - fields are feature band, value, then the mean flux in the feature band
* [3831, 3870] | 0.7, 11.3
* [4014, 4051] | -3.3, 12.9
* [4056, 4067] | -0.4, 12.4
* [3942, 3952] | -0.3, 12.1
